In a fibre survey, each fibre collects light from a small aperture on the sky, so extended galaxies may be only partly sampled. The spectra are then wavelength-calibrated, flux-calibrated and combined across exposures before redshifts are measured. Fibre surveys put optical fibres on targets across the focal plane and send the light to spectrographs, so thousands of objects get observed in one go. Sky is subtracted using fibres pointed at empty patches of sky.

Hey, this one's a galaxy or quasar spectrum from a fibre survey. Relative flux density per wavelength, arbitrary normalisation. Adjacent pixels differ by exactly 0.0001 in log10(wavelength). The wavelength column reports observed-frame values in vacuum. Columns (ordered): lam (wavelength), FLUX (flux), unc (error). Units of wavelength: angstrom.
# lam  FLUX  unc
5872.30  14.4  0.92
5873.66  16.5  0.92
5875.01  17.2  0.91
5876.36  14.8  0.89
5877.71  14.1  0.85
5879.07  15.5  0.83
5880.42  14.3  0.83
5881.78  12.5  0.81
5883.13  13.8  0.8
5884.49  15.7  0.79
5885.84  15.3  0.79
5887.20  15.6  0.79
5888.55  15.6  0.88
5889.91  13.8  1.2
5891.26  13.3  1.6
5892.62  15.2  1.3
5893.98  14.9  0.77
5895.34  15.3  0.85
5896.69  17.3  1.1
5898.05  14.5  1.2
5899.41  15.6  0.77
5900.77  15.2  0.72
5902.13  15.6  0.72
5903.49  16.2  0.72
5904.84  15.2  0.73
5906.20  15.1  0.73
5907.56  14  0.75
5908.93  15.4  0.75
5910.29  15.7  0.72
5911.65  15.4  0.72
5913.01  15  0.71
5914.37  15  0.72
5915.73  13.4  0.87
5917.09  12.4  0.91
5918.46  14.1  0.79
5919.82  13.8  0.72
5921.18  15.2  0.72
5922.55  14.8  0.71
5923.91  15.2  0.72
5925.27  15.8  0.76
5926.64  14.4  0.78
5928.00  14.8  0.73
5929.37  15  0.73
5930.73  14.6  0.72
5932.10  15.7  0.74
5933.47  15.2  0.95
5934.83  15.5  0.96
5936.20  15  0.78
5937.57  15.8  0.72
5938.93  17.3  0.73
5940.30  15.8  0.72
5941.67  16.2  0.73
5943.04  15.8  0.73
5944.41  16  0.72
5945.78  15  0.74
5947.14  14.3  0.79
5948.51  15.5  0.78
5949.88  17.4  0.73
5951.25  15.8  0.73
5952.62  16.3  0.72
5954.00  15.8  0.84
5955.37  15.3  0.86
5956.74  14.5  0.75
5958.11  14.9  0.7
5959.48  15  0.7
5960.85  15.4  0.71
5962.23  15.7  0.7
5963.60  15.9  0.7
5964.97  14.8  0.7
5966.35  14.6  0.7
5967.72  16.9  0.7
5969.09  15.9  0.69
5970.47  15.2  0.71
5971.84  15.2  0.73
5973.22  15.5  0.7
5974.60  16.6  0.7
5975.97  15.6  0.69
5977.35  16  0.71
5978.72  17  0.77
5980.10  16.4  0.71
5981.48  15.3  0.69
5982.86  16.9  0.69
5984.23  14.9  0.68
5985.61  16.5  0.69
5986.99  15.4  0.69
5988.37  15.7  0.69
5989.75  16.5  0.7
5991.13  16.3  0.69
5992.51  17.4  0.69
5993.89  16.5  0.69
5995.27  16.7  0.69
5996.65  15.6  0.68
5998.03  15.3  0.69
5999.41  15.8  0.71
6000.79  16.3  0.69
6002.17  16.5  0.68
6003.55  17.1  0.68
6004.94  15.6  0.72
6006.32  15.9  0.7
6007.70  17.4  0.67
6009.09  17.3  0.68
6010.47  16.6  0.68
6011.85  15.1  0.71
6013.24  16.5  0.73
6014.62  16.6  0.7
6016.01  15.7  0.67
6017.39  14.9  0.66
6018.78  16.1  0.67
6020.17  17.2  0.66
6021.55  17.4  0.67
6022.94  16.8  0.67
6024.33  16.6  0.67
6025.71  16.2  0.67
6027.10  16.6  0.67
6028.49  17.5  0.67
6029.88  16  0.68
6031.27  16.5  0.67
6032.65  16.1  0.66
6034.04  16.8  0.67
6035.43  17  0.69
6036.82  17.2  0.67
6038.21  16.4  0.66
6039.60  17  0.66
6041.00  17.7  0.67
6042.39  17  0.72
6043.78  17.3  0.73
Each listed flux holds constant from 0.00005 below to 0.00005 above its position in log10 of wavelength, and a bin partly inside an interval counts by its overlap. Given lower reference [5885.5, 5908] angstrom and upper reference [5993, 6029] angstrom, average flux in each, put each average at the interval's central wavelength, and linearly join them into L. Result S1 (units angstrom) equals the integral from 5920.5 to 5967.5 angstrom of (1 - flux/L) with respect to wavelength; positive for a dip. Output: 0.7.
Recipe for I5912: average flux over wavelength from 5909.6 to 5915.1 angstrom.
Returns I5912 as 15.3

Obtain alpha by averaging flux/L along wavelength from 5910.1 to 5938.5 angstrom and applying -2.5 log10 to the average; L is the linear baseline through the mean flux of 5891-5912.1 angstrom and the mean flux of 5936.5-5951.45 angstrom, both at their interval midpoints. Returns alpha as 0.05 mag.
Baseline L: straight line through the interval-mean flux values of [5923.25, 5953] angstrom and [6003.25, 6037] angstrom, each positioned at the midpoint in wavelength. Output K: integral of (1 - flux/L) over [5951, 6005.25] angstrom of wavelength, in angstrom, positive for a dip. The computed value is 0.5 angstrom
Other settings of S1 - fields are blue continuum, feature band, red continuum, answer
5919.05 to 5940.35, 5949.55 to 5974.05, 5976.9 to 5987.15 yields 0.3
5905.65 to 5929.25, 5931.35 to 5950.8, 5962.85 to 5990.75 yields -0.8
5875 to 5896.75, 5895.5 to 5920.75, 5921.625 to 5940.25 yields 0.2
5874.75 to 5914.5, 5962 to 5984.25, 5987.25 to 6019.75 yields 0.1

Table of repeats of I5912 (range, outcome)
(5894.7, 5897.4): 16.3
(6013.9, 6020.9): 16.1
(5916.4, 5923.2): 14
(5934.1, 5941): 15.9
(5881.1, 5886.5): 14.3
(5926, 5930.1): 14.8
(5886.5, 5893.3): 14.7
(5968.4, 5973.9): 15.4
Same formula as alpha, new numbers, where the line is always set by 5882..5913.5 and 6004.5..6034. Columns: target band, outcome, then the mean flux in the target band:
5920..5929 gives 0.03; 15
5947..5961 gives 0.01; 15.5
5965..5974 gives 0.03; 15.5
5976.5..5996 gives -0.01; 16.2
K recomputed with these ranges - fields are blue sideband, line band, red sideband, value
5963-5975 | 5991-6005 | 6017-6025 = -0.2 angstrom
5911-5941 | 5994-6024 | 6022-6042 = 0.1 angstrom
